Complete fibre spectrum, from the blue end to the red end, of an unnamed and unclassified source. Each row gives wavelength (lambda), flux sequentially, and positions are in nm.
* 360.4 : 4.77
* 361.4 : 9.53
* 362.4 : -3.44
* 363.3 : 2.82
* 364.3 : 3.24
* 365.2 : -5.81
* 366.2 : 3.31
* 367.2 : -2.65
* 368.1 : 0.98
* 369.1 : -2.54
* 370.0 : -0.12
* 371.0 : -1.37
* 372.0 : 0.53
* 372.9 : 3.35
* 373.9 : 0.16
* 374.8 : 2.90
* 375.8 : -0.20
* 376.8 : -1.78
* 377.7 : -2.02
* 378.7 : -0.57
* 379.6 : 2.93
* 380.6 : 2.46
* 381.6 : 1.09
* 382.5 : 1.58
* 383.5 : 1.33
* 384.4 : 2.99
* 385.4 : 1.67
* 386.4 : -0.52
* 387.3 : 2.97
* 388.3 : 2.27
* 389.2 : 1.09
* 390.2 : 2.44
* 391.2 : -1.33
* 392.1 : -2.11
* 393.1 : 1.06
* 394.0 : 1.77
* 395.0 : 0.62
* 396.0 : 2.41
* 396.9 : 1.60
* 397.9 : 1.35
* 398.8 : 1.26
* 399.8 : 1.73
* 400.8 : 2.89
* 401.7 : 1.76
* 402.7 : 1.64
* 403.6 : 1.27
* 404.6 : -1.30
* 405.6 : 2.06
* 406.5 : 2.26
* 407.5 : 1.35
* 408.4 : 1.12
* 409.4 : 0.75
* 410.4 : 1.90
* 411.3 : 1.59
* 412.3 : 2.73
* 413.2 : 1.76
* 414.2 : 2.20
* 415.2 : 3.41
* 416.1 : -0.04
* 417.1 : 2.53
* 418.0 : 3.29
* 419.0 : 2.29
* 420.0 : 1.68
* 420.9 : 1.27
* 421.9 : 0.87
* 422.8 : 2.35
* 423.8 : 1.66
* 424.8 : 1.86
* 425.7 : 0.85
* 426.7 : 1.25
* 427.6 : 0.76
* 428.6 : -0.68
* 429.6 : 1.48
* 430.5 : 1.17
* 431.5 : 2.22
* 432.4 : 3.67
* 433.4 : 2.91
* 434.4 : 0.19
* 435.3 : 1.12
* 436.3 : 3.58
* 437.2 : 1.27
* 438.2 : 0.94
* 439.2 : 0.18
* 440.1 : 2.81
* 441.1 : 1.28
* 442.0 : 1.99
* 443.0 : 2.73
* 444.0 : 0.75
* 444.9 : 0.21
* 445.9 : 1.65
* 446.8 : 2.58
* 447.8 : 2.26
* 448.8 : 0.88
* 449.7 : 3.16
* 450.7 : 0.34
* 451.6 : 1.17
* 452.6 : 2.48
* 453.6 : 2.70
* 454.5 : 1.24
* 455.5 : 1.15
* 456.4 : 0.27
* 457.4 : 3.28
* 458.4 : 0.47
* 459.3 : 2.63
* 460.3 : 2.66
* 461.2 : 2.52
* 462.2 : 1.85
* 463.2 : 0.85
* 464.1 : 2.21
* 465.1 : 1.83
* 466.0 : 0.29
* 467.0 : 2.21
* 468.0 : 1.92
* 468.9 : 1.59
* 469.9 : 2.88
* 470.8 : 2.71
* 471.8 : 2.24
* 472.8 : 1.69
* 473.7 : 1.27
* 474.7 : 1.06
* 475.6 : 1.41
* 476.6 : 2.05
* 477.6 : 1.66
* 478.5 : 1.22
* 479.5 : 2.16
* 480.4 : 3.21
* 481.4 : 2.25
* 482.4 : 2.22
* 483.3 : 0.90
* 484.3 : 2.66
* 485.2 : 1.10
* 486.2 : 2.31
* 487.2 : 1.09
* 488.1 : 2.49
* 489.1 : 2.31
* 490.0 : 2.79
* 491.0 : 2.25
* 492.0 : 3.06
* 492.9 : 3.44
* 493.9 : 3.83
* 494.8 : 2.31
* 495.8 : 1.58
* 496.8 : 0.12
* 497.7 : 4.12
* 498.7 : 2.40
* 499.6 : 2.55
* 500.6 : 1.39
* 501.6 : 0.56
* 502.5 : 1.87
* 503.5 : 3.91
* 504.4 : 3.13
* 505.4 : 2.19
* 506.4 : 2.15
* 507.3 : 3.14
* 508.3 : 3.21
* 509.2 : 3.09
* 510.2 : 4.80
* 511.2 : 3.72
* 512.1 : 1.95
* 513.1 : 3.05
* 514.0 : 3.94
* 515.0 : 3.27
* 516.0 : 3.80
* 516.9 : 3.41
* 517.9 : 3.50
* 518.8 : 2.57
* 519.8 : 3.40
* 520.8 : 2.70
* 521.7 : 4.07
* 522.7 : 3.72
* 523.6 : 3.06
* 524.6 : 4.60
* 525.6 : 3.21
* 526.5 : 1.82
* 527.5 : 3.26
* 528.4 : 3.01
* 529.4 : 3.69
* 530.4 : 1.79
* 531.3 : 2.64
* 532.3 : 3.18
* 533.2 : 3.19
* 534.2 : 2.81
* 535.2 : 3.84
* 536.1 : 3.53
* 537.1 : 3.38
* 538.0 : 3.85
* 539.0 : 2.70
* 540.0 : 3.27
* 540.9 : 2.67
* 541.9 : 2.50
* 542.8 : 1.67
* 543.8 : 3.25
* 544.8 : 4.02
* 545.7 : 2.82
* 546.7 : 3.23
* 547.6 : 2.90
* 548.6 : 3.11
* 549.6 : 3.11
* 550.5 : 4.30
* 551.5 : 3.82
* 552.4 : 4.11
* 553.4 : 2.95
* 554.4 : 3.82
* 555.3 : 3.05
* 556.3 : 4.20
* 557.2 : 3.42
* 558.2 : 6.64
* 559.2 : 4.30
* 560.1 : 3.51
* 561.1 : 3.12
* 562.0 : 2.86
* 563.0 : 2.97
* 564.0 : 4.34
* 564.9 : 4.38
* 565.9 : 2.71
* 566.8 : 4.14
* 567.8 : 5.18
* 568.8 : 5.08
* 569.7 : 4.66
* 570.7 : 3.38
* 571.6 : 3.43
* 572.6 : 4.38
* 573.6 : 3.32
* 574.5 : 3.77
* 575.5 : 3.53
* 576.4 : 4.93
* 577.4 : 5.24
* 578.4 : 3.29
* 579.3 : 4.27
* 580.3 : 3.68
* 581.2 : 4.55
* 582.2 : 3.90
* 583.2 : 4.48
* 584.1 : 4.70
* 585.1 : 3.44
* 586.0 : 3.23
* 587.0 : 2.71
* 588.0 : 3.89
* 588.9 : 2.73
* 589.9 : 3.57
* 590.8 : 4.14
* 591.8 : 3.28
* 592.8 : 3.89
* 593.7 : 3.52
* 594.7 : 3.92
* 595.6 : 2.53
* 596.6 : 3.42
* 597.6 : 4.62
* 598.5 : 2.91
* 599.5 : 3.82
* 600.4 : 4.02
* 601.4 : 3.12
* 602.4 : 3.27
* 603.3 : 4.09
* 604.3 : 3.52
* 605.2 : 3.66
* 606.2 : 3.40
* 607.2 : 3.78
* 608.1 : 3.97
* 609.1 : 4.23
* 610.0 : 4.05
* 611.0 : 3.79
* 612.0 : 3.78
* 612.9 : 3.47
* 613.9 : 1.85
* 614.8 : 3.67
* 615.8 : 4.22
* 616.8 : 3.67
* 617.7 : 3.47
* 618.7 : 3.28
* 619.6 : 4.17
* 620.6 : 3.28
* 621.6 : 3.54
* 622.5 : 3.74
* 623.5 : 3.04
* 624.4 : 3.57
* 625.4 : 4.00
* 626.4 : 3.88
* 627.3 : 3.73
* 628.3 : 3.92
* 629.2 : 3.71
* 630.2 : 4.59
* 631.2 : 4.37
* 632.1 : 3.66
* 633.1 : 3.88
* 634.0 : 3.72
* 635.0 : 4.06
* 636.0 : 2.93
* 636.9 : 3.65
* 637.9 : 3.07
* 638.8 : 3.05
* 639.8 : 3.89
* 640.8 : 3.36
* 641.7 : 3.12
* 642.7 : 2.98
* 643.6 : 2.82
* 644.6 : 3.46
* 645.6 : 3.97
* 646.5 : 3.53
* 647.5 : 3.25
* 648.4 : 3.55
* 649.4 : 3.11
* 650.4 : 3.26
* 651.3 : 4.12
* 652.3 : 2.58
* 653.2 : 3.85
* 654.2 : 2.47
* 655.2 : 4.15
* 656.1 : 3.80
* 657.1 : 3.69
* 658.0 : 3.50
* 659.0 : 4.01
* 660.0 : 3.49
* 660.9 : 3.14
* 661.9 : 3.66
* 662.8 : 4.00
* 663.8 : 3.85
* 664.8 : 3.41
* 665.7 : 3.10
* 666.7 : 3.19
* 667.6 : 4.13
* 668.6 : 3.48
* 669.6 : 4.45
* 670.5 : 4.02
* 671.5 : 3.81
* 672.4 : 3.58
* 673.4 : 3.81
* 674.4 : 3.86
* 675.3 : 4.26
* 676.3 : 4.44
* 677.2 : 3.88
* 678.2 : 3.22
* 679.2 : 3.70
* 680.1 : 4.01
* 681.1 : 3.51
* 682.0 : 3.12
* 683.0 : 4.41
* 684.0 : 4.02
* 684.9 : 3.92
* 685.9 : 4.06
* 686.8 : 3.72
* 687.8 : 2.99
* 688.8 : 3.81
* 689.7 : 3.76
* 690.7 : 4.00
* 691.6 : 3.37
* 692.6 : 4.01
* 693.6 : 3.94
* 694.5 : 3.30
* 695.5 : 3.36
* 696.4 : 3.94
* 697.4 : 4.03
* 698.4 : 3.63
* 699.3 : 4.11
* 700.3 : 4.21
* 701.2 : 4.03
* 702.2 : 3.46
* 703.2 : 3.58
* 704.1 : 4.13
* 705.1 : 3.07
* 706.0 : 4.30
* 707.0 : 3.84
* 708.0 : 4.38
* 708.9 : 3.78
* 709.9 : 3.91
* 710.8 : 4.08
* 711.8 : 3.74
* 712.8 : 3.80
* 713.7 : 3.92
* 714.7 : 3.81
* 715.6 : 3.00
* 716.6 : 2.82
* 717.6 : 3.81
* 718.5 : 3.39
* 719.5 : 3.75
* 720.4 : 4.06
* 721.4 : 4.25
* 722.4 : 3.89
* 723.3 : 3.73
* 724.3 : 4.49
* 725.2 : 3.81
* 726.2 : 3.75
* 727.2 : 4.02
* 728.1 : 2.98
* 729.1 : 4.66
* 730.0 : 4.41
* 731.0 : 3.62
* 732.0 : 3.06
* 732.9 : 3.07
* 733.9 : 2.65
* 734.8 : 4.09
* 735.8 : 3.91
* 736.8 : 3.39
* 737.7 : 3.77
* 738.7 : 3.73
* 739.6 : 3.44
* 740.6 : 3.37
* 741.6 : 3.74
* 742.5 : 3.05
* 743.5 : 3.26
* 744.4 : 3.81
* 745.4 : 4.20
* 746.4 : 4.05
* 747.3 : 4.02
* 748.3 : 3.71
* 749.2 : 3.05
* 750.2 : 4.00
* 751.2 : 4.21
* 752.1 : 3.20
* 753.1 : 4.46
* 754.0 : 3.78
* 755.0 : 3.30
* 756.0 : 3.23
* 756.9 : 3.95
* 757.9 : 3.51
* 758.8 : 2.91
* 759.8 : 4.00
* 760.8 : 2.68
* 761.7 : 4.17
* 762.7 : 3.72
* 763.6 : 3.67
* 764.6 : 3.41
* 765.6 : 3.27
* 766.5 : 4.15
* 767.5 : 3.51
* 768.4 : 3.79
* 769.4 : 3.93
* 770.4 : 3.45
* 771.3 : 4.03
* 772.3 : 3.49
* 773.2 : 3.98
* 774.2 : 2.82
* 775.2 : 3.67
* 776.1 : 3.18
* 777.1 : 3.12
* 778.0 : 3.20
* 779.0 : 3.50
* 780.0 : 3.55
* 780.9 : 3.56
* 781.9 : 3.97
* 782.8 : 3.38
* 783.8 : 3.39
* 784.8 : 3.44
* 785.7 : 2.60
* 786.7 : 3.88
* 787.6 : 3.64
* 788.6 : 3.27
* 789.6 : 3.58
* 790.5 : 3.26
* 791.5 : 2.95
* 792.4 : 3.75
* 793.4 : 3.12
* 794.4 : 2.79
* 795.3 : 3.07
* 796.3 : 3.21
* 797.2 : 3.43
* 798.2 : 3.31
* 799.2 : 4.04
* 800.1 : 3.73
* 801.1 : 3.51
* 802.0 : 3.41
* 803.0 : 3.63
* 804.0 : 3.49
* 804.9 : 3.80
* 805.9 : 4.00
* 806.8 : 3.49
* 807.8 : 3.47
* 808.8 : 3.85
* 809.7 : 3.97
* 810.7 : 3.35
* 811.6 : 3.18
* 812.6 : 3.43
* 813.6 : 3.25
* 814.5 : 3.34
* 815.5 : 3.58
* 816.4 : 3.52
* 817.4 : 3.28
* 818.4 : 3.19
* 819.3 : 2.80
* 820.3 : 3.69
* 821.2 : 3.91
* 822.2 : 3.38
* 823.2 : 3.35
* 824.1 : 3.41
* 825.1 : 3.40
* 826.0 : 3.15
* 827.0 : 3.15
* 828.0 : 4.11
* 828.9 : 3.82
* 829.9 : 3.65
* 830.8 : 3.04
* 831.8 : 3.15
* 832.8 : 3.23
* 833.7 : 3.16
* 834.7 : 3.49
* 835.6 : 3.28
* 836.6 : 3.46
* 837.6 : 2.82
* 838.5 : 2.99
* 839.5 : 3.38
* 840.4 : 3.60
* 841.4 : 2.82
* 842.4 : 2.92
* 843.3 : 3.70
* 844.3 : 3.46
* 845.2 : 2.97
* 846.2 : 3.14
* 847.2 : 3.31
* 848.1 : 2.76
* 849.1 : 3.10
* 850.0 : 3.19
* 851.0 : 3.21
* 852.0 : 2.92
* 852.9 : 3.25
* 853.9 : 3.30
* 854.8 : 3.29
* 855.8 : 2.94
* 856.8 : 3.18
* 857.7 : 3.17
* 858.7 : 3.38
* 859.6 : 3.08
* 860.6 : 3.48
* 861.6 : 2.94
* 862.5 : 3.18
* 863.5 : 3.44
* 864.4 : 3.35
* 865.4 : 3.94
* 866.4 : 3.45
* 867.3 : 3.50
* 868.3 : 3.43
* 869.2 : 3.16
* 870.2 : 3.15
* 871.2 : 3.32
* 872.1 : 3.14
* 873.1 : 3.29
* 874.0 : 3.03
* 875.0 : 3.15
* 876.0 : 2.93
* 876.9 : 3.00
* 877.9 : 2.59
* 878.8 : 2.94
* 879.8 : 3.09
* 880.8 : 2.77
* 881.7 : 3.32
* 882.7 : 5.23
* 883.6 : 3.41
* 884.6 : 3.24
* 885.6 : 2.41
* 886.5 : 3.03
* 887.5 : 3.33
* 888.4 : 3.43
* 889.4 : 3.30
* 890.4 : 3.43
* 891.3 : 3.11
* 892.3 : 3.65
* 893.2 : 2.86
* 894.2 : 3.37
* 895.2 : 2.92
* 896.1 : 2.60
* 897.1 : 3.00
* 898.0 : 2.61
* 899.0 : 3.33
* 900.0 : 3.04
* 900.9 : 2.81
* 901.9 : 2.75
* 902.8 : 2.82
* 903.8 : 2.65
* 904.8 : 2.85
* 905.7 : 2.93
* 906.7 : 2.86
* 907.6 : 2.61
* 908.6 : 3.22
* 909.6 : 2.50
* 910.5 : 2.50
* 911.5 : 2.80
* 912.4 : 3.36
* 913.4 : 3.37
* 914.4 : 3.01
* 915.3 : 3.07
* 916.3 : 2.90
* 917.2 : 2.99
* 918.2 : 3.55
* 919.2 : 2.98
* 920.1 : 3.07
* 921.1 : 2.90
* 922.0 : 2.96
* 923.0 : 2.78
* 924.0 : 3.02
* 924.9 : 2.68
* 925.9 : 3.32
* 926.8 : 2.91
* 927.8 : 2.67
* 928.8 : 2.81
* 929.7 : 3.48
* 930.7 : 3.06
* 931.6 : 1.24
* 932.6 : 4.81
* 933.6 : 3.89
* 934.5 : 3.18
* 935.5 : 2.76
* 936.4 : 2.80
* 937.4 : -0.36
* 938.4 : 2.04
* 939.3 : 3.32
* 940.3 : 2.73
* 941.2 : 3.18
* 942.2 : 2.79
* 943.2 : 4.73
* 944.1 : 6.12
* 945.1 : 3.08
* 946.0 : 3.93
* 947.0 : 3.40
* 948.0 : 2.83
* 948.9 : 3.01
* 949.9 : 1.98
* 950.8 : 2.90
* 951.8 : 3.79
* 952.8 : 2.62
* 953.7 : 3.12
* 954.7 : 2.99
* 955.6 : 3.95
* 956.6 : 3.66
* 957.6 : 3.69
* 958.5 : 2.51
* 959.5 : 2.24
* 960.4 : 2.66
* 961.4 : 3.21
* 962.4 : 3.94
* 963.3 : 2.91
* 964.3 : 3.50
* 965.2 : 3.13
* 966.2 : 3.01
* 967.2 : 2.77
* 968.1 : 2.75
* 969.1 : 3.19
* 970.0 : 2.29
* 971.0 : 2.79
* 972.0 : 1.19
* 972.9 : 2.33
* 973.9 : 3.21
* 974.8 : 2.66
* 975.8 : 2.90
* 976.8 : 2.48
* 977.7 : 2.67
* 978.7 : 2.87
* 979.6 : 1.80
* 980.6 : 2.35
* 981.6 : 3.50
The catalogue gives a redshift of 0.262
